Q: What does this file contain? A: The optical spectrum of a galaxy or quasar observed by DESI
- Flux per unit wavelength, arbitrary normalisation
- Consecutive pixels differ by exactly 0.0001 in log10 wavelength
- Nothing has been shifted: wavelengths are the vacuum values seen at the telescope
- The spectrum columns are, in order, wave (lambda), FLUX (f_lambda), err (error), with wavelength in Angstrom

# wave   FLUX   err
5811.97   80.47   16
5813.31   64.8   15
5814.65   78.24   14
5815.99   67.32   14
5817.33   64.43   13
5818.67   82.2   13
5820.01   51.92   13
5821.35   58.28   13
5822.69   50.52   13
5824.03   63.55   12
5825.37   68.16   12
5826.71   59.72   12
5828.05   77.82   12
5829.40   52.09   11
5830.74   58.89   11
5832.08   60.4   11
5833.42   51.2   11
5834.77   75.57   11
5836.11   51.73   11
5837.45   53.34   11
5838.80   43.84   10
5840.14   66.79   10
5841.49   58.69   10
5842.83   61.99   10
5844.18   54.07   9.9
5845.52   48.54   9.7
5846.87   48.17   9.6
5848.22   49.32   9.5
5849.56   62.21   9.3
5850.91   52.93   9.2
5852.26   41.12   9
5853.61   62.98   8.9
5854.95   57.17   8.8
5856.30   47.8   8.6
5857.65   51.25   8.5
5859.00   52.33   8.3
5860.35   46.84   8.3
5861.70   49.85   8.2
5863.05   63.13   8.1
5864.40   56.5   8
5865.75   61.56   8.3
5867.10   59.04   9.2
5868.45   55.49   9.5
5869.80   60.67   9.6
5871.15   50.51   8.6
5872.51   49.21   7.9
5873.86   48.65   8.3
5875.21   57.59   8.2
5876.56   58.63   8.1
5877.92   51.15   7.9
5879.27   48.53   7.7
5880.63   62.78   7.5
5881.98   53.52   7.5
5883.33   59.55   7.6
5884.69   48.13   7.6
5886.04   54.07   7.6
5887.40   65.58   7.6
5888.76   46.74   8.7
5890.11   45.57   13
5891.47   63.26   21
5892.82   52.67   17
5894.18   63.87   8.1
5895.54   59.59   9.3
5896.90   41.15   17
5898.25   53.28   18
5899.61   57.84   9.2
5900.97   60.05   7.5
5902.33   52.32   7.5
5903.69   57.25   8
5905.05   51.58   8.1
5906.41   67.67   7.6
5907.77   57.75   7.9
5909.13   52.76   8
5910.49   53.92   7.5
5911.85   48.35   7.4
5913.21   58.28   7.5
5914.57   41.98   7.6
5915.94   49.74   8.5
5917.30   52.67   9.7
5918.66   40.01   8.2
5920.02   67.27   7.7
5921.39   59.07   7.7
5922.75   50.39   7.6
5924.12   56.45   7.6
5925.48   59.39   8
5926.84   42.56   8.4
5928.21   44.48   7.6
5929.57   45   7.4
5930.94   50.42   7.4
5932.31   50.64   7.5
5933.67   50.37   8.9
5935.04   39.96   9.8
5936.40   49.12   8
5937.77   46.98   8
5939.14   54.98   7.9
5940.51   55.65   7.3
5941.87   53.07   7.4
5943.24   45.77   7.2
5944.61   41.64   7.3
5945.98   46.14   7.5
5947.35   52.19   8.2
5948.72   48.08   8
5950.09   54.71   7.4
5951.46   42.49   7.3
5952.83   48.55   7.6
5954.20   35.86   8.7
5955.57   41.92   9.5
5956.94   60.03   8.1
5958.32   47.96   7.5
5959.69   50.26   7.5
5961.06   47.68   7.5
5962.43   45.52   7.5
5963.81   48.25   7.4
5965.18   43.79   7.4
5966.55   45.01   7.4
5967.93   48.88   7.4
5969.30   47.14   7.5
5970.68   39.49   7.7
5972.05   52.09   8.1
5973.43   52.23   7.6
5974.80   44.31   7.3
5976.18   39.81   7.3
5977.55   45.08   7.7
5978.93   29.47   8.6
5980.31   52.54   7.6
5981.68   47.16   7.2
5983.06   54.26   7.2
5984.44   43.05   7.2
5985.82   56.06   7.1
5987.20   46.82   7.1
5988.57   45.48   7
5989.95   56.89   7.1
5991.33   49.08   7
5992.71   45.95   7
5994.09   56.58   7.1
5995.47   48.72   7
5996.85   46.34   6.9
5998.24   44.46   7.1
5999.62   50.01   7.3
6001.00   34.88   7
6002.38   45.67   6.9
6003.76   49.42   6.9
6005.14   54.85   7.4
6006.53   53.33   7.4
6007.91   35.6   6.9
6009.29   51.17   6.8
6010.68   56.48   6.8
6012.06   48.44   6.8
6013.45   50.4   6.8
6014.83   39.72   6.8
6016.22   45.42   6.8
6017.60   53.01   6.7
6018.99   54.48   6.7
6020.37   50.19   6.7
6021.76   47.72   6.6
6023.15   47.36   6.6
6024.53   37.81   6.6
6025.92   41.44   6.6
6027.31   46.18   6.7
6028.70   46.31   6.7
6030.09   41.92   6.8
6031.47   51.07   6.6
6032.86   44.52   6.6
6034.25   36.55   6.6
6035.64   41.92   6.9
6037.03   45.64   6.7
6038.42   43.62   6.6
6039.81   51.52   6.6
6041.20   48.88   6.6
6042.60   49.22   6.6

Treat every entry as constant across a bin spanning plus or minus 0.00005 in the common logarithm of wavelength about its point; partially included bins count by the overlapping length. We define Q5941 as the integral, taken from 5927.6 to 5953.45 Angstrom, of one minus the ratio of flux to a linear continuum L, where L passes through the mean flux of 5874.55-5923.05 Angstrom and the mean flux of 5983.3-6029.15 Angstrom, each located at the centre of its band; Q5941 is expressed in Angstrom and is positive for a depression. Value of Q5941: 1.8 Angstrom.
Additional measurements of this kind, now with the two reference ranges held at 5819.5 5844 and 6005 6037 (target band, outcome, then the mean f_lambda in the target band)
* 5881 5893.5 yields 0.20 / 54.6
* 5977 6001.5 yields 0.61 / 47.5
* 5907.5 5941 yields 1.25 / 51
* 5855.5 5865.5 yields 0.74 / 52.9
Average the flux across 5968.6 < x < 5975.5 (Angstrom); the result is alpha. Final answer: 47.1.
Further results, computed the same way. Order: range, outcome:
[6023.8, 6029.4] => 43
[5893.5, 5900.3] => 55.1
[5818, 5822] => 64.2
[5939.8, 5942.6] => 54.3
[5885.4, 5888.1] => 59.6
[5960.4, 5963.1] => 46.6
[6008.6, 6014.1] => 51.6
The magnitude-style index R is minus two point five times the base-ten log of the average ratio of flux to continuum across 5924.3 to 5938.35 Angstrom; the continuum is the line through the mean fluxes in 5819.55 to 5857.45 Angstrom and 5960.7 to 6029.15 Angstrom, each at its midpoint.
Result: 0.06 mag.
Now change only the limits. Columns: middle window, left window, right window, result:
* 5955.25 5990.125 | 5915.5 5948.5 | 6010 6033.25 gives 0.04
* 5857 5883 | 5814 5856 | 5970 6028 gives 0.04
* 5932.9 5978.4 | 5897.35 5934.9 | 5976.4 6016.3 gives 0.06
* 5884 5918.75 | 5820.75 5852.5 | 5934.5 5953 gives -0.04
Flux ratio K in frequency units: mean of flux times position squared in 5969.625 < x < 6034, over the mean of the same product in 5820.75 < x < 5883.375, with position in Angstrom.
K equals 0.89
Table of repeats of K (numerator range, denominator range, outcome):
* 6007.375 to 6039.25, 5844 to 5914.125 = 0.89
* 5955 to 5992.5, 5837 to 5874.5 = 0.91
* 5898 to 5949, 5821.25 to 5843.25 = 0.90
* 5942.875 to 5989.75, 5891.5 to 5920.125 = 0.88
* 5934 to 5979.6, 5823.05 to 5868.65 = 0.86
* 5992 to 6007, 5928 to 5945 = 1.01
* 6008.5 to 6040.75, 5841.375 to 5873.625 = 0.91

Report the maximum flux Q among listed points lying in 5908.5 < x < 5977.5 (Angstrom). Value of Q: 67.27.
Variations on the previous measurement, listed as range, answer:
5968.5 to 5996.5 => 56.89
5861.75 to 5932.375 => 67.67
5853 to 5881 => 63.13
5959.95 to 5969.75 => 48.88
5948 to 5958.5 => 60.03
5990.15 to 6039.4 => 56.58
